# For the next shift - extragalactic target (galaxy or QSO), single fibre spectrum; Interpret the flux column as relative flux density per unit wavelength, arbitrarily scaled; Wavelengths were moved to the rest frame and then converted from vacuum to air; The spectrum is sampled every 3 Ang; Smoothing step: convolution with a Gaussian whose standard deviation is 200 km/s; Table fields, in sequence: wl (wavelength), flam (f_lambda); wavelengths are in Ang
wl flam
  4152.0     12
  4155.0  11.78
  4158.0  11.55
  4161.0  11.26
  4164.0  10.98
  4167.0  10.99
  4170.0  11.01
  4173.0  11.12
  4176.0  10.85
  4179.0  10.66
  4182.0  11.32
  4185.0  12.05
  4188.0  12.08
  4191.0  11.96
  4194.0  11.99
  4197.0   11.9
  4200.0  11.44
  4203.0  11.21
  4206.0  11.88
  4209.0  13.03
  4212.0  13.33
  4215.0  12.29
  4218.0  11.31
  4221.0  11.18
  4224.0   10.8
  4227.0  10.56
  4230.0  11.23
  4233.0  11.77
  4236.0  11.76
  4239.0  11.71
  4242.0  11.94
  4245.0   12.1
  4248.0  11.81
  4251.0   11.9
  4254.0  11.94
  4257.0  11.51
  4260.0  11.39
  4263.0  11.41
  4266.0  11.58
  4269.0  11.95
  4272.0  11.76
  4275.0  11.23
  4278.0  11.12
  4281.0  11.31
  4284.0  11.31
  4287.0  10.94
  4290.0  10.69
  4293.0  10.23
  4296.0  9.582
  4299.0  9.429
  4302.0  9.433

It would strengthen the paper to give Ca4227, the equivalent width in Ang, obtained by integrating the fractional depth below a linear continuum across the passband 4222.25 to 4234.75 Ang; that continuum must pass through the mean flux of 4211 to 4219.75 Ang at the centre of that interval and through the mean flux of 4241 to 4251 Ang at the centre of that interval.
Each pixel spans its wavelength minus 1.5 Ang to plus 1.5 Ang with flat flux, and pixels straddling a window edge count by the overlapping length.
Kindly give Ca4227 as 1.0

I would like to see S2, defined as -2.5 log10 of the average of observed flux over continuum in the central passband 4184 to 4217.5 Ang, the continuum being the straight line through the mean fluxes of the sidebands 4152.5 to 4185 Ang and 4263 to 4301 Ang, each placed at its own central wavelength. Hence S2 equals -0.09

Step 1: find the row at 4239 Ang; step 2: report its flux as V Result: 11.71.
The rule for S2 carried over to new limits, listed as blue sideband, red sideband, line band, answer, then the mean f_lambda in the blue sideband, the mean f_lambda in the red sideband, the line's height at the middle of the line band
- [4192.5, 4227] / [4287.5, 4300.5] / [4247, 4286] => -0.090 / 11.8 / 10.1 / 10.6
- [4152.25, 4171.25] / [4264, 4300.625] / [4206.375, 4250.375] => -0.064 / 11.3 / 10.9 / 11.1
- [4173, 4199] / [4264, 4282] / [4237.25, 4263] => -0.023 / 11.6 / 11.5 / 11.5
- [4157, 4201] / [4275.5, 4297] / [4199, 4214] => -0.089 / 11.4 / 10.8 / 11.3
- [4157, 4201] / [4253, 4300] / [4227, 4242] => -0.030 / 11.4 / 11.1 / 11.2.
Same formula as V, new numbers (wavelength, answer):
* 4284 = 11.31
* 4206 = 11.88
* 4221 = 11.18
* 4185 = 12.05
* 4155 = 11.78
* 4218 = 11.31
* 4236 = 11.76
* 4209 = 13.03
